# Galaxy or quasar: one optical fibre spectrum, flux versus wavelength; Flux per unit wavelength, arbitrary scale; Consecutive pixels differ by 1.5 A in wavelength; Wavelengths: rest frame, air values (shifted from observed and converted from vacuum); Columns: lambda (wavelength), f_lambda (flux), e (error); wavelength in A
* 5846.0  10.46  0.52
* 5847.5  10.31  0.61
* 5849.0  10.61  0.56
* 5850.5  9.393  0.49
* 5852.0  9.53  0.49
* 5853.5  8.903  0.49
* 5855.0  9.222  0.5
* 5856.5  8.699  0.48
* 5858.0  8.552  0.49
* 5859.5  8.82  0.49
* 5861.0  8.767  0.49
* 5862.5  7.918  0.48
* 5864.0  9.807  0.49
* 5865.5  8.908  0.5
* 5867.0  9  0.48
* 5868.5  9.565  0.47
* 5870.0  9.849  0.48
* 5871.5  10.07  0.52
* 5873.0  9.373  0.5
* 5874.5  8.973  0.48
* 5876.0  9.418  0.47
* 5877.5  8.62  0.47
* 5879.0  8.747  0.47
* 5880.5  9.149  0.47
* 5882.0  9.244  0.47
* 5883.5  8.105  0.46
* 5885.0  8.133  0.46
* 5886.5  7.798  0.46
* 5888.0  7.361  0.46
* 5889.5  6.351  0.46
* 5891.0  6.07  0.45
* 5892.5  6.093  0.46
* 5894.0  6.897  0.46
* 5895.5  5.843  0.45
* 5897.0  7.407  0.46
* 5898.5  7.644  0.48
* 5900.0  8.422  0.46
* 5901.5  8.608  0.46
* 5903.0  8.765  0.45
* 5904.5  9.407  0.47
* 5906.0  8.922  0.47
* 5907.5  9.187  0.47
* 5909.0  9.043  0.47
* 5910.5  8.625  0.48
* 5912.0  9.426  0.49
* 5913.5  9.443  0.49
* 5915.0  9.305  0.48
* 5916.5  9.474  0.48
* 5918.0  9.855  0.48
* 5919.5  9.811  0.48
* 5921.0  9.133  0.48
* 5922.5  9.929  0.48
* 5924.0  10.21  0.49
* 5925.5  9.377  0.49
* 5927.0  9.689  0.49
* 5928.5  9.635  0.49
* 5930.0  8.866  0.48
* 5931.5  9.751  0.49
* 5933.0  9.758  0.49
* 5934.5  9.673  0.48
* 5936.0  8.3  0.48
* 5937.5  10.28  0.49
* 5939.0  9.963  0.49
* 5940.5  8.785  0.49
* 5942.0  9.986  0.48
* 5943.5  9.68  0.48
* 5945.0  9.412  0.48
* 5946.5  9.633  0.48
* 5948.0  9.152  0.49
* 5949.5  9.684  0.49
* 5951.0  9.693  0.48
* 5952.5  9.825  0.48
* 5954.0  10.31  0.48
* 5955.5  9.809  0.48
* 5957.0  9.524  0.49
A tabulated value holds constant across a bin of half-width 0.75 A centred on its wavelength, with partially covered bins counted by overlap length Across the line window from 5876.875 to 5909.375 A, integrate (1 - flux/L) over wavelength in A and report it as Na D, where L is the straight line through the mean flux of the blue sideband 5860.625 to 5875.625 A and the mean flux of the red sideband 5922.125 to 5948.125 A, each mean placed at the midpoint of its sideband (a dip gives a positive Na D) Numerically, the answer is 4.8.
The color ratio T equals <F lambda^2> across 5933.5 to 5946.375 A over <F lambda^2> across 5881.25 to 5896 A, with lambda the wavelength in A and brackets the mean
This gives 1.3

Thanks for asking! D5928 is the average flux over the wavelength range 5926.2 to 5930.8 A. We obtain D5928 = 9.4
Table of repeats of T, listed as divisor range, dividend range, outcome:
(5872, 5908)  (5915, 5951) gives 1.20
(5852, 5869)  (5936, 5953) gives 1.10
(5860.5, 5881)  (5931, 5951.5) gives 1.07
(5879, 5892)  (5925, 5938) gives 1.23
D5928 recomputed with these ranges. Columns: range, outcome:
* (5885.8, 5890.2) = 7.17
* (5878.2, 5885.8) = 8.67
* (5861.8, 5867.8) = 8.92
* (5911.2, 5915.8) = 9.38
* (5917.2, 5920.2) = 9.83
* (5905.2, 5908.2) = 9.06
